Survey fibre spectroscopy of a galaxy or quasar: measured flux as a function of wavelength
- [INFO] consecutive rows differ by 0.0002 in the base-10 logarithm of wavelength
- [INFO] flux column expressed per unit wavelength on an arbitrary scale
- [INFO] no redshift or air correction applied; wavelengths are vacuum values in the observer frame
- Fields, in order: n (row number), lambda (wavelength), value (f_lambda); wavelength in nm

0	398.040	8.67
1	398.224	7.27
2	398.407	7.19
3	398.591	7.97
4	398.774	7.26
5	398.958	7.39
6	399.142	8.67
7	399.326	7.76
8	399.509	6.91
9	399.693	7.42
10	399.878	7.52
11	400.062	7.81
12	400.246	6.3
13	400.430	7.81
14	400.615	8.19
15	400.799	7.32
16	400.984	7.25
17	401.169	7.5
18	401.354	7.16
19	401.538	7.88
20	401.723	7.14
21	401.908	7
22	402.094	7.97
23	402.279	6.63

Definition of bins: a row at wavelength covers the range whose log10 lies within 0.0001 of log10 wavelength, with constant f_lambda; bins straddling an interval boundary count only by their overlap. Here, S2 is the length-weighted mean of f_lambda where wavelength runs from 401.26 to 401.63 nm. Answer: 7.53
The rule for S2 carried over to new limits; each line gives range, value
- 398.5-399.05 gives 7.54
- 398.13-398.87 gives 7.42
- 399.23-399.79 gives 7.37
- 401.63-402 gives 7.07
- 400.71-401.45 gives 7.31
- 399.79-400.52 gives 7.37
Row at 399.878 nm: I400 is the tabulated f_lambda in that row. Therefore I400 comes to 7.52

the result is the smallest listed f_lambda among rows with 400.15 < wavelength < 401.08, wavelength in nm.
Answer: 6.3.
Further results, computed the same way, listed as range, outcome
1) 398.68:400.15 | 6.91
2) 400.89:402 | 7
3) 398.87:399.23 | 7.39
